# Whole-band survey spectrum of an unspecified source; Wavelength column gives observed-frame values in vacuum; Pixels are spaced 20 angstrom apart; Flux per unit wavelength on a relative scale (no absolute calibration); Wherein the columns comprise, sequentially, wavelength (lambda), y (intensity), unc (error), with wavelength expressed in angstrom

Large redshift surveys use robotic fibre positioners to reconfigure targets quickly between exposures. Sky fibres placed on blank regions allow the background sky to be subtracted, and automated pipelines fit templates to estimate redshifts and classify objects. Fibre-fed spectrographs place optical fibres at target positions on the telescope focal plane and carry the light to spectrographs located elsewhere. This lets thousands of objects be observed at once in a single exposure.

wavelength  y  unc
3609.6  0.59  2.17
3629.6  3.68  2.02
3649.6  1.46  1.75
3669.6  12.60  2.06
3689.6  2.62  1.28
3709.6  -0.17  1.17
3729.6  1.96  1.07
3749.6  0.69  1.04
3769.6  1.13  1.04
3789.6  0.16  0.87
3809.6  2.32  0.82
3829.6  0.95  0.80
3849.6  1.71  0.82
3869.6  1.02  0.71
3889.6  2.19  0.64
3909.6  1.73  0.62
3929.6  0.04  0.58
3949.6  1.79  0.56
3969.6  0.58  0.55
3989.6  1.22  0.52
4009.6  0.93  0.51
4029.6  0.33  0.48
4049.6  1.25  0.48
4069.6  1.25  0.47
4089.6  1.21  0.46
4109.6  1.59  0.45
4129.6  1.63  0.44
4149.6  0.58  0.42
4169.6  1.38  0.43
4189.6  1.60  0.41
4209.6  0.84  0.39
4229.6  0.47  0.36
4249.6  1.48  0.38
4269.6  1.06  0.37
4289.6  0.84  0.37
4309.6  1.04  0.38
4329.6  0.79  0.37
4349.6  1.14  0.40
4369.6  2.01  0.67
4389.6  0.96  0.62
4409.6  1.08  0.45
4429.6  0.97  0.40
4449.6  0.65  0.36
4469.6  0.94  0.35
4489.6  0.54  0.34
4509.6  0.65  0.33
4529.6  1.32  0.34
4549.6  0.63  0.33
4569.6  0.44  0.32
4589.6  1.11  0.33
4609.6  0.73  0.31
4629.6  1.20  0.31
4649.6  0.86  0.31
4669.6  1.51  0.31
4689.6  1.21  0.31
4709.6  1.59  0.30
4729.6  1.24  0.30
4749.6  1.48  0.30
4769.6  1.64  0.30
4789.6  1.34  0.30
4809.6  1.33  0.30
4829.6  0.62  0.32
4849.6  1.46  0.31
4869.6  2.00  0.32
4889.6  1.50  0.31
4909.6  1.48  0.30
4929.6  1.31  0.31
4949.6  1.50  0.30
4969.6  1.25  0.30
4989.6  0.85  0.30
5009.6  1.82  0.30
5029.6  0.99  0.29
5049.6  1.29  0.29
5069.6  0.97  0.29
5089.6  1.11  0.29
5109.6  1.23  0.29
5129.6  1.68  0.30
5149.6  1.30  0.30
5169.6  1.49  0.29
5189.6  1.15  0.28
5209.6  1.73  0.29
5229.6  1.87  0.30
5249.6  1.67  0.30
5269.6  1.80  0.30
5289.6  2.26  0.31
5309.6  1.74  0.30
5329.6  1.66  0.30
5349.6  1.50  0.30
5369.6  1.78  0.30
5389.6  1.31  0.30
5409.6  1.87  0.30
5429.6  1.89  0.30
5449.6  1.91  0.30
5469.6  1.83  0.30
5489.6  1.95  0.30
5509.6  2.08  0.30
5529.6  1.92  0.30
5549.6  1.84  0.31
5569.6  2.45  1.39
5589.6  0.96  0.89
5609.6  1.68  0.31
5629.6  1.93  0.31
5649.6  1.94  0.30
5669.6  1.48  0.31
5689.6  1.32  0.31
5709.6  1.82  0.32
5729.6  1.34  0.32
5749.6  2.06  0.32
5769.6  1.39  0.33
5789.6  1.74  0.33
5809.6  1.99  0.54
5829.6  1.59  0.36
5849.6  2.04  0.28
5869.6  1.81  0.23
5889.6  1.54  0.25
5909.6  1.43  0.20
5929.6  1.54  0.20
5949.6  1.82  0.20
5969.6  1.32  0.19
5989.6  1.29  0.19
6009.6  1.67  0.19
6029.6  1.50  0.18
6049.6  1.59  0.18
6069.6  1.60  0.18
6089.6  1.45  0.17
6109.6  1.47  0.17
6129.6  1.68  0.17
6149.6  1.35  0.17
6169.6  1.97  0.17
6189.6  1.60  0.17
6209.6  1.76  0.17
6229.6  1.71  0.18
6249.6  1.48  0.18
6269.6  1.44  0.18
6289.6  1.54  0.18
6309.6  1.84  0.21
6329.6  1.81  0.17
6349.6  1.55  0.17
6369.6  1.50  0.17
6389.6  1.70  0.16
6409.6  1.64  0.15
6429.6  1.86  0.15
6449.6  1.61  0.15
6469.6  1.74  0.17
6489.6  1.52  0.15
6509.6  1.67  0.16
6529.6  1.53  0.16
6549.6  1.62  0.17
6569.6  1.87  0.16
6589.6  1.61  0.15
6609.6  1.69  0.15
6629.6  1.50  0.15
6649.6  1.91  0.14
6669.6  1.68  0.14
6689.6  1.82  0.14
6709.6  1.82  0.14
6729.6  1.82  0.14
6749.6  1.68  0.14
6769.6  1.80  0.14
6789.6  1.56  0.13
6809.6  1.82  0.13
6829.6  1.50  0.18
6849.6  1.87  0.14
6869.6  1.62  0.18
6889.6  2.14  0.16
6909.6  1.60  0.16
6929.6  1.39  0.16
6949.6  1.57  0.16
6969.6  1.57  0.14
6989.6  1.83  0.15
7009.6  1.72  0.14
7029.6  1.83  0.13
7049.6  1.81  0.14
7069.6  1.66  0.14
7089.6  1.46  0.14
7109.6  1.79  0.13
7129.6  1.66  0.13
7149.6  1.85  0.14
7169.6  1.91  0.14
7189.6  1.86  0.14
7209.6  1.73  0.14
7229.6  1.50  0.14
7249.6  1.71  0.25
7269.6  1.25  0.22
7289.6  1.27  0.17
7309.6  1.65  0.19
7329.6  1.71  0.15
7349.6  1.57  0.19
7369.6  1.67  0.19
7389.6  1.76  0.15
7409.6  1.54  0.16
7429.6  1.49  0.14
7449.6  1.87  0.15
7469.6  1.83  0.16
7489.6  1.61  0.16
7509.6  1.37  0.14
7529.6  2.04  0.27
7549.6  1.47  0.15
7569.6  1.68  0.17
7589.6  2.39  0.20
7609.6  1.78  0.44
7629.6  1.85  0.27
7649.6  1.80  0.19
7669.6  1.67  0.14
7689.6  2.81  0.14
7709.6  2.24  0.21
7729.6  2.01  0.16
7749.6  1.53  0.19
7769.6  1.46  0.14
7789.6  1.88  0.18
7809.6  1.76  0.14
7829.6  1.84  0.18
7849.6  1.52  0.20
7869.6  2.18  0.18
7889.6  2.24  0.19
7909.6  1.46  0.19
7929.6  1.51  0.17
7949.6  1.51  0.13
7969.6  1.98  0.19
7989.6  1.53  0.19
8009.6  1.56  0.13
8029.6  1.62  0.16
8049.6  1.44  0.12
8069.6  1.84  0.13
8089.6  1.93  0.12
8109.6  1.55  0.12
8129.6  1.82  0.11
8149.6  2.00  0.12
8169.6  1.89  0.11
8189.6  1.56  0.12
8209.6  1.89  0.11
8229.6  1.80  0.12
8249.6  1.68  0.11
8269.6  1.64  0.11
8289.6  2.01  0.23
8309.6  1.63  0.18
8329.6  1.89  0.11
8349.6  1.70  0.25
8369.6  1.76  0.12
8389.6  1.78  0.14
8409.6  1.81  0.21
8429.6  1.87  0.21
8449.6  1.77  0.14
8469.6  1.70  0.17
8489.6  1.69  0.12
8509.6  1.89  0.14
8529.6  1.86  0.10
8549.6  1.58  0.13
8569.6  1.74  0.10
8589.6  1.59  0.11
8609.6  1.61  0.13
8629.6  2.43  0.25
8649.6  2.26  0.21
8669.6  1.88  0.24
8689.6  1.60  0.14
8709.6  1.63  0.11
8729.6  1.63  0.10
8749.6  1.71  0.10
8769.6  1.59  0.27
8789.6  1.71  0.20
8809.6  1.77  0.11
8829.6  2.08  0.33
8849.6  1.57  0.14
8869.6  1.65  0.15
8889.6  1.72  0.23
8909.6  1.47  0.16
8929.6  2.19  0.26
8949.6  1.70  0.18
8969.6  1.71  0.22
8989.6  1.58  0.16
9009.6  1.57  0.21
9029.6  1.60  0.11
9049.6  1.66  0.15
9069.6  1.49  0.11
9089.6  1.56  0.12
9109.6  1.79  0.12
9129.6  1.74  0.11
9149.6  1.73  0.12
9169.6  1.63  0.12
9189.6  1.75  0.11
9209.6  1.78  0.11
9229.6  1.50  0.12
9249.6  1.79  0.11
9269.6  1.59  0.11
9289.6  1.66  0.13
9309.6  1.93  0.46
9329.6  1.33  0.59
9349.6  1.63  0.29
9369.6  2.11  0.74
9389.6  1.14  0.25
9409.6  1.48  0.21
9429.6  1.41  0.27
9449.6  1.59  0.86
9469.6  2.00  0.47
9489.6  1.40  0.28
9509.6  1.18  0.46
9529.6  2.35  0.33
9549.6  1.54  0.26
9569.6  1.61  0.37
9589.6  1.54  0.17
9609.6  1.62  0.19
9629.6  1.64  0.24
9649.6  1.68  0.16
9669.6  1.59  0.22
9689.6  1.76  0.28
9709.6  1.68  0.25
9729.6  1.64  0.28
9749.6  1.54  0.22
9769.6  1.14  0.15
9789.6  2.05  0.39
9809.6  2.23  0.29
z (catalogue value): 0.17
